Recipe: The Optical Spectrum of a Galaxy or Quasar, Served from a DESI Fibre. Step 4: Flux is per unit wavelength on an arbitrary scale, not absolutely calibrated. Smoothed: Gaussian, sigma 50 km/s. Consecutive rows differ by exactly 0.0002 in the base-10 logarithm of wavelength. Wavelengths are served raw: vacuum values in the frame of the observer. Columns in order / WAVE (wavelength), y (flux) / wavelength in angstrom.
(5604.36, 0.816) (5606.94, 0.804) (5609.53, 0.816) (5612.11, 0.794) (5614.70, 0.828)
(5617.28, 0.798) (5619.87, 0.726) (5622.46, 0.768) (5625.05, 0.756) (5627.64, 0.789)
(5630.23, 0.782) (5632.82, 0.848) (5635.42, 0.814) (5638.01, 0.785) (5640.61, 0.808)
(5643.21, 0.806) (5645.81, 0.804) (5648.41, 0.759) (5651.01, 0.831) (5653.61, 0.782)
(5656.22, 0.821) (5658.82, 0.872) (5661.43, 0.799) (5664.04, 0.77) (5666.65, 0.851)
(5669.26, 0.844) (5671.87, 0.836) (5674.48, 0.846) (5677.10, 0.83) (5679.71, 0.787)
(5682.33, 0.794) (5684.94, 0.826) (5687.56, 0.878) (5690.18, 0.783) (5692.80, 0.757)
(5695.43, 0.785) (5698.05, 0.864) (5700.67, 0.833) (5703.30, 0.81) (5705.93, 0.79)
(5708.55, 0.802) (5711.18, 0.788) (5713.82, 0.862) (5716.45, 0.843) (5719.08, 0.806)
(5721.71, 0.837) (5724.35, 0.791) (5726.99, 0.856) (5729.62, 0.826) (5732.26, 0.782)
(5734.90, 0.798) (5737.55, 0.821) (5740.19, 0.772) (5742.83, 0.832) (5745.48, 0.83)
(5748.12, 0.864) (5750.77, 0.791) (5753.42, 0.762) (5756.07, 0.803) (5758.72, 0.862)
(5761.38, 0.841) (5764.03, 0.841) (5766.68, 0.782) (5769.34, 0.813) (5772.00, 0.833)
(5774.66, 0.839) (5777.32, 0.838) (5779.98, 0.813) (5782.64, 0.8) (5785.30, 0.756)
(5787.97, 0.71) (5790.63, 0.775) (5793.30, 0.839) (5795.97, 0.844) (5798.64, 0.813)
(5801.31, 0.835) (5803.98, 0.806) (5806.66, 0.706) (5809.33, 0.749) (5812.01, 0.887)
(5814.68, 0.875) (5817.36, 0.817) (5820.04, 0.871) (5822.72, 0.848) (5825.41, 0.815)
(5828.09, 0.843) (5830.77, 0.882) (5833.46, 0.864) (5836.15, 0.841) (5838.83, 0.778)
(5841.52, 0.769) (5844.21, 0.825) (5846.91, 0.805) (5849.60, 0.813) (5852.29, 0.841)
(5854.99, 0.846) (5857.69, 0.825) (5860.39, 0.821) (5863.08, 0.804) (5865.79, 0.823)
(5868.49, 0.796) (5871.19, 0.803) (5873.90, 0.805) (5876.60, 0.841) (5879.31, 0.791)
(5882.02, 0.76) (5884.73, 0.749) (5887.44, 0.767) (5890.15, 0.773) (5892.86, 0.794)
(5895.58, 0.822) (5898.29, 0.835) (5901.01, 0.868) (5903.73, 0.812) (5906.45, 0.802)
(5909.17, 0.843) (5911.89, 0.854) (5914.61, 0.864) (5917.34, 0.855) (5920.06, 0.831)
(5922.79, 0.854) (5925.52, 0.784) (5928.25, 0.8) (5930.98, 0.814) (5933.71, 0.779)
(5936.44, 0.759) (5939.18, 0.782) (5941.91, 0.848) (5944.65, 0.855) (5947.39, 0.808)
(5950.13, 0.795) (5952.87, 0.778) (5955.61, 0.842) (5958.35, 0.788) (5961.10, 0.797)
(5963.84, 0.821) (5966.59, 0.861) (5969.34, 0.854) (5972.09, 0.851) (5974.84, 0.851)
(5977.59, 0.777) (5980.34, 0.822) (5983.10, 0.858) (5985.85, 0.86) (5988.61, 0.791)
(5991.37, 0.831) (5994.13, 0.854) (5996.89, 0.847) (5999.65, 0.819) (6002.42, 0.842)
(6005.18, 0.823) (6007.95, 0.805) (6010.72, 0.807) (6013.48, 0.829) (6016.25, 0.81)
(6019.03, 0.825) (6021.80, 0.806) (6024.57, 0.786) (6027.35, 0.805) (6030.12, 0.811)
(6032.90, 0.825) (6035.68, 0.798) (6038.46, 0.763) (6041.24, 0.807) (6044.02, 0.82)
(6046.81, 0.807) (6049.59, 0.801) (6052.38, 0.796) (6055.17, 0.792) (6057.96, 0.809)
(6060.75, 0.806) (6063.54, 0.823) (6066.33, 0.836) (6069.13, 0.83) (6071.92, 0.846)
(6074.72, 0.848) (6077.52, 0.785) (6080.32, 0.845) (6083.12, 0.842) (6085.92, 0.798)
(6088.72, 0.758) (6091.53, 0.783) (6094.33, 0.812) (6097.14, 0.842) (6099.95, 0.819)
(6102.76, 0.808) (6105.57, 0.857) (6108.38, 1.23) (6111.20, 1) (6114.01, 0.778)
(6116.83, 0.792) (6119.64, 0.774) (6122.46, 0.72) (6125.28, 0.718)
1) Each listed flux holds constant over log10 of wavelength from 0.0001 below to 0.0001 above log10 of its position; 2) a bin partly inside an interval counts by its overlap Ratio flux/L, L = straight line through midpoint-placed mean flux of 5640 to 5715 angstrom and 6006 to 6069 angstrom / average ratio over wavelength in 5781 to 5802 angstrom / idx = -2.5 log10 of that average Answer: 0.02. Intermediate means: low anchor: 0.814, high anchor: 0.808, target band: 0.796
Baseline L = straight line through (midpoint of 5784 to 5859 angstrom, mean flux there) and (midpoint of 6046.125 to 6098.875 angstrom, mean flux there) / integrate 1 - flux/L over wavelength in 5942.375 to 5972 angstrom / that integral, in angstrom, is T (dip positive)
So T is -0.2 angstrom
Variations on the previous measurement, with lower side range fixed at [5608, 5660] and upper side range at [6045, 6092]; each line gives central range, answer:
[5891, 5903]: -0.3 angstrom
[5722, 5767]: -0.8 angstrom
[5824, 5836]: -0.7 angstrom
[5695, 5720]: -0.6 angstrom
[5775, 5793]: 0.3 angstrom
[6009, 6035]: 0.0 angstrom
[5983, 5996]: -0.4 angstrom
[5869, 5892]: 0.6 angstrom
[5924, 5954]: 0.3 angstrom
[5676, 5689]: -0.4 angstrom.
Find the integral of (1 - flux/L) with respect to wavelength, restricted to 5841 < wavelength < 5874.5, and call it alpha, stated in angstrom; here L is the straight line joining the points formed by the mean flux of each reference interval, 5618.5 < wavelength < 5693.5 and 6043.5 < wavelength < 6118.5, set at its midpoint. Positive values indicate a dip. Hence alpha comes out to 0.2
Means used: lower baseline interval 0.806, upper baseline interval 0.836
